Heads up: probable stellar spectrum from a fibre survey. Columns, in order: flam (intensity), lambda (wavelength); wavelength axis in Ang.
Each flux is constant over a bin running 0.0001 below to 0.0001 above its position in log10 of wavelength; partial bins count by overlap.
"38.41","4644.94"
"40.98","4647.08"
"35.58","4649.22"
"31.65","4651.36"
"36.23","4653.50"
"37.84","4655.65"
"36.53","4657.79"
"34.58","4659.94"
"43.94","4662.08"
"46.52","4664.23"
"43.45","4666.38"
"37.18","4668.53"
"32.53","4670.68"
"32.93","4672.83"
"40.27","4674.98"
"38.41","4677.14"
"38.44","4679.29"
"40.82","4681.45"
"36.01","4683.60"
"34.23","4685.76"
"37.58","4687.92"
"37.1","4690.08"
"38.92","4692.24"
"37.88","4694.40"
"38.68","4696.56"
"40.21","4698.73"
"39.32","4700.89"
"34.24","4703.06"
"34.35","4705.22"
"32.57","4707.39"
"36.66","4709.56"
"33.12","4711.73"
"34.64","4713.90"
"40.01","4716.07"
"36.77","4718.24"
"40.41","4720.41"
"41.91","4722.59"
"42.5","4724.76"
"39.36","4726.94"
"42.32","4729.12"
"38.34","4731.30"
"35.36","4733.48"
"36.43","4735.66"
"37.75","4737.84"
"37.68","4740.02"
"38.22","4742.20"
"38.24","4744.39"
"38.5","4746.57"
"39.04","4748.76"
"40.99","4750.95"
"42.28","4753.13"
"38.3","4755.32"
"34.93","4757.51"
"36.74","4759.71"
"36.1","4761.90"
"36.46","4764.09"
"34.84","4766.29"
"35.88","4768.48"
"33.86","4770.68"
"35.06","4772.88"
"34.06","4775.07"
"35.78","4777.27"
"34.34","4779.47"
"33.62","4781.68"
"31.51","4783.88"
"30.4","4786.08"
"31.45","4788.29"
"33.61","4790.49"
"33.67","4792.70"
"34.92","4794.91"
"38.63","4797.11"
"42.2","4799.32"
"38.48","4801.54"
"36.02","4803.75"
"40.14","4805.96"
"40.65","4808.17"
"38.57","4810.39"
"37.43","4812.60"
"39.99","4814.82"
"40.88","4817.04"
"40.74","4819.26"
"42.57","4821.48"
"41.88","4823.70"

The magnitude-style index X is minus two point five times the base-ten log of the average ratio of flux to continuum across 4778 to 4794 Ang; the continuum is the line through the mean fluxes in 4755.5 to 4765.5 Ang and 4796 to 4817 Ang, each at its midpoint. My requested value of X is 0.16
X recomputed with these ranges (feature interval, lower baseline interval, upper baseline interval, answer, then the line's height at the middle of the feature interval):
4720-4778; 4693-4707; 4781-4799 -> -0.071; 35.4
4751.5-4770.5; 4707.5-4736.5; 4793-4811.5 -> 0.040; 38.3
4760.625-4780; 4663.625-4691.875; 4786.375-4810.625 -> 0.057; 37.1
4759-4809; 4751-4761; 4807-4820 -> 0.100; 39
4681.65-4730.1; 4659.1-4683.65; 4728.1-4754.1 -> 0.031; 38.8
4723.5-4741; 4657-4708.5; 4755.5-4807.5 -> -0.062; 36.6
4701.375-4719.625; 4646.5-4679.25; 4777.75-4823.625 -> 0.062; 37.6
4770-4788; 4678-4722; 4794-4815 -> 0.147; 38.3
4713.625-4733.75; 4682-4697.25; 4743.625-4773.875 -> -0.063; 37.3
